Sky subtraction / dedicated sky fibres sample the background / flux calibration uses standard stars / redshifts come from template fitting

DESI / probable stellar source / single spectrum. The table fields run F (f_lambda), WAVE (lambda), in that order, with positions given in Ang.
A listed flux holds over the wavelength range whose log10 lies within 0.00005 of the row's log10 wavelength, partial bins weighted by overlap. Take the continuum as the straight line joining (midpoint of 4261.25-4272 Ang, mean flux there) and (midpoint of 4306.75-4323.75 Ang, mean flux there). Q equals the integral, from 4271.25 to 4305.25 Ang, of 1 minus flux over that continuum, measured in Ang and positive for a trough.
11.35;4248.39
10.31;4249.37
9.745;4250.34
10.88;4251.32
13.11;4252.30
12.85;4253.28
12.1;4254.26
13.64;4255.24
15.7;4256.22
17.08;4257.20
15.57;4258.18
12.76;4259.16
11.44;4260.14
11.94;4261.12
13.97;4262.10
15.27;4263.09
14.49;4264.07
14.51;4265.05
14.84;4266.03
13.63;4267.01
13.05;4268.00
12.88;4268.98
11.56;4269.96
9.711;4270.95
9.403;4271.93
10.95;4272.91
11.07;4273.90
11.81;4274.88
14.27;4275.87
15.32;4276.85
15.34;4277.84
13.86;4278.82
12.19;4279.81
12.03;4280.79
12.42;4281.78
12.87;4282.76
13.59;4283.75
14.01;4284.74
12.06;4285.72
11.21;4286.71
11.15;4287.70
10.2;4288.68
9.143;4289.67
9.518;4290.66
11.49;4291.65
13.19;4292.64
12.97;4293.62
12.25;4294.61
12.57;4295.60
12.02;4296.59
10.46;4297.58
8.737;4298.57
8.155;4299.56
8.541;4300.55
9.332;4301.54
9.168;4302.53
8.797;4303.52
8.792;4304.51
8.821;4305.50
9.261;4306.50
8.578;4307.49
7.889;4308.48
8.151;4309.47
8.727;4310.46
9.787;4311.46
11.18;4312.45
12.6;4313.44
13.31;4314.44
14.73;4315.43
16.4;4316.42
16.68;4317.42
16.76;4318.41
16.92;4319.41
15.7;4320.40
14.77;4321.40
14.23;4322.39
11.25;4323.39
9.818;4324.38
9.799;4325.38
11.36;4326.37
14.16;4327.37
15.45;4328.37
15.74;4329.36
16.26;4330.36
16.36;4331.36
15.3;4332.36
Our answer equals 4.11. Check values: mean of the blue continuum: 13.1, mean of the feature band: 11.4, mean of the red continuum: 12.8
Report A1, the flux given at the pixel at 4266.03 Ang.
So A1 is 14.84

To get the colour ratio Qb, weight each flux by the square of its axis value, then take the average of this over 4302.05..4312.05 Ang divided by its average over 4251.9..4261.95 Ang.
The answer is 0.7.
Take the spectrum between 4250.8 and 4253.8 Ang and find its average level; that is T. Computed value 12.2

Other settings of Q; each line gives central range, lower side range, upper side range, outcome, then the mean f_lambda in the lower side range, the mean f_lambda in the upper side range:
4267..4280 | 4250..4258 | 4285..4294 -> -0.3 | 13.3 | 11.3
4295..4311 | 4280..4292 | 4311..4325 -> 4.4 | 11.7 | 13.8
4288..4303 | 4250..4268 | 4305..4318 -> 1.8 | 13.5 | 11.3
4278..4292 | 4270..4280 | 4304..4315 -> -0.4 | 12.4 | 9.76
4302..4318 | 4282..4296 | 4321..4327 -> 1.4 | 11.9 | 11.9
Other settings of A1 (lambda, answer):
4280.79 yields 12.03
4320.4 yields 15.7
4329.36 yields 15.74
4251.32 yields 10.88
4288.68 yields 10.2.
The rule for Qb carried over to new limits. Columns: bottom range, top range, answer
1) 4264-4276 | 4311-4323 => 1.19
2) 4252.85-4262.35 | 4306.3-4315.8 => 0.78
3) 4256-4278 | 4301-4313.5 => 0.71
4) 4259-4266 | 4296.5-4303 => 0.70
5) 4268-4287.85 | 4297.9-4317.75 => 0.84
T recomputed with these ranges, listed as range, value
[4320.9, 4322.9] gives 14.5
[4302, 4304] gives 9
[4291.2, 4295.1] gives 12.5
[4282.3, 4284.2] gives 13.2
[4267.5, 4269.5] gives 12.9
